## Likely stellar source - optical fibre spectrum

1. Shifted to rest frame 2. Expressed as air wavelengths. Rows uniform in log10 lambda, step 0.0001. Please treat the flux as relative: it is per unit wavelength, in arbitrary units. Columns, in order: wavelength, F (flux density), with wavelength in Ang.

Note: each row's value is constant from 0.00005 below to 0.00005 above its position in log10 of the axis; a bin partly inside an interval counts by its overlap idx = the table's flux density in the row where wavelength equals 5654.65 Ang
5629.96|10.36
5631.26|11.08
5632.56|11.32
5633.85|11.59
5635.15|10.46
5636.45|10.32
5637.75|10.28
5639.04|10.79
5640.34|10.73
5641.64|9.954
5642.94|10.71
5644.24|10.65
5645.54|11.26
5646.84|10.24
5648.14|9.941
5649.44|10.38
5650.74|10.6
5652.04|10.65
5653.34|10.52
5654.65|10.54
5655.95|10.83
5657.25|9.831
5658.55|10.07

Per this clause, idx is 10.54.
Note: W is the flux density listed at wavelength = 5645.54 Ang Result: 11.26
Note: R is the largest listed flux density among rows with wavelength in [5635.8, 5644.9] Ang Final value 10.79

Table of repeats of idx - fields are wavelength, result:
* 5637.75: 10.28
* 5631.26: 11.08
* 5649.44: 10.38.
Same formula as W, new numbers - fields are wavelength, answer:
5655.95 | 10.83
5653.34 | 10.52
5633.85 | 11.59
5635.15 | 10.46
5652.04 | 10.65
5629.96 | 10.36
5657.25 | 9.831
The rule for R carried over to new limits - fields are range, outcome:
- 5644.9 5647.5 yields 11.26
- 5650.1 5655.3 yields 10.65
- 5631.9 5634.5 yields 11.59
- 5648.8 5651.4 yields 10.6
